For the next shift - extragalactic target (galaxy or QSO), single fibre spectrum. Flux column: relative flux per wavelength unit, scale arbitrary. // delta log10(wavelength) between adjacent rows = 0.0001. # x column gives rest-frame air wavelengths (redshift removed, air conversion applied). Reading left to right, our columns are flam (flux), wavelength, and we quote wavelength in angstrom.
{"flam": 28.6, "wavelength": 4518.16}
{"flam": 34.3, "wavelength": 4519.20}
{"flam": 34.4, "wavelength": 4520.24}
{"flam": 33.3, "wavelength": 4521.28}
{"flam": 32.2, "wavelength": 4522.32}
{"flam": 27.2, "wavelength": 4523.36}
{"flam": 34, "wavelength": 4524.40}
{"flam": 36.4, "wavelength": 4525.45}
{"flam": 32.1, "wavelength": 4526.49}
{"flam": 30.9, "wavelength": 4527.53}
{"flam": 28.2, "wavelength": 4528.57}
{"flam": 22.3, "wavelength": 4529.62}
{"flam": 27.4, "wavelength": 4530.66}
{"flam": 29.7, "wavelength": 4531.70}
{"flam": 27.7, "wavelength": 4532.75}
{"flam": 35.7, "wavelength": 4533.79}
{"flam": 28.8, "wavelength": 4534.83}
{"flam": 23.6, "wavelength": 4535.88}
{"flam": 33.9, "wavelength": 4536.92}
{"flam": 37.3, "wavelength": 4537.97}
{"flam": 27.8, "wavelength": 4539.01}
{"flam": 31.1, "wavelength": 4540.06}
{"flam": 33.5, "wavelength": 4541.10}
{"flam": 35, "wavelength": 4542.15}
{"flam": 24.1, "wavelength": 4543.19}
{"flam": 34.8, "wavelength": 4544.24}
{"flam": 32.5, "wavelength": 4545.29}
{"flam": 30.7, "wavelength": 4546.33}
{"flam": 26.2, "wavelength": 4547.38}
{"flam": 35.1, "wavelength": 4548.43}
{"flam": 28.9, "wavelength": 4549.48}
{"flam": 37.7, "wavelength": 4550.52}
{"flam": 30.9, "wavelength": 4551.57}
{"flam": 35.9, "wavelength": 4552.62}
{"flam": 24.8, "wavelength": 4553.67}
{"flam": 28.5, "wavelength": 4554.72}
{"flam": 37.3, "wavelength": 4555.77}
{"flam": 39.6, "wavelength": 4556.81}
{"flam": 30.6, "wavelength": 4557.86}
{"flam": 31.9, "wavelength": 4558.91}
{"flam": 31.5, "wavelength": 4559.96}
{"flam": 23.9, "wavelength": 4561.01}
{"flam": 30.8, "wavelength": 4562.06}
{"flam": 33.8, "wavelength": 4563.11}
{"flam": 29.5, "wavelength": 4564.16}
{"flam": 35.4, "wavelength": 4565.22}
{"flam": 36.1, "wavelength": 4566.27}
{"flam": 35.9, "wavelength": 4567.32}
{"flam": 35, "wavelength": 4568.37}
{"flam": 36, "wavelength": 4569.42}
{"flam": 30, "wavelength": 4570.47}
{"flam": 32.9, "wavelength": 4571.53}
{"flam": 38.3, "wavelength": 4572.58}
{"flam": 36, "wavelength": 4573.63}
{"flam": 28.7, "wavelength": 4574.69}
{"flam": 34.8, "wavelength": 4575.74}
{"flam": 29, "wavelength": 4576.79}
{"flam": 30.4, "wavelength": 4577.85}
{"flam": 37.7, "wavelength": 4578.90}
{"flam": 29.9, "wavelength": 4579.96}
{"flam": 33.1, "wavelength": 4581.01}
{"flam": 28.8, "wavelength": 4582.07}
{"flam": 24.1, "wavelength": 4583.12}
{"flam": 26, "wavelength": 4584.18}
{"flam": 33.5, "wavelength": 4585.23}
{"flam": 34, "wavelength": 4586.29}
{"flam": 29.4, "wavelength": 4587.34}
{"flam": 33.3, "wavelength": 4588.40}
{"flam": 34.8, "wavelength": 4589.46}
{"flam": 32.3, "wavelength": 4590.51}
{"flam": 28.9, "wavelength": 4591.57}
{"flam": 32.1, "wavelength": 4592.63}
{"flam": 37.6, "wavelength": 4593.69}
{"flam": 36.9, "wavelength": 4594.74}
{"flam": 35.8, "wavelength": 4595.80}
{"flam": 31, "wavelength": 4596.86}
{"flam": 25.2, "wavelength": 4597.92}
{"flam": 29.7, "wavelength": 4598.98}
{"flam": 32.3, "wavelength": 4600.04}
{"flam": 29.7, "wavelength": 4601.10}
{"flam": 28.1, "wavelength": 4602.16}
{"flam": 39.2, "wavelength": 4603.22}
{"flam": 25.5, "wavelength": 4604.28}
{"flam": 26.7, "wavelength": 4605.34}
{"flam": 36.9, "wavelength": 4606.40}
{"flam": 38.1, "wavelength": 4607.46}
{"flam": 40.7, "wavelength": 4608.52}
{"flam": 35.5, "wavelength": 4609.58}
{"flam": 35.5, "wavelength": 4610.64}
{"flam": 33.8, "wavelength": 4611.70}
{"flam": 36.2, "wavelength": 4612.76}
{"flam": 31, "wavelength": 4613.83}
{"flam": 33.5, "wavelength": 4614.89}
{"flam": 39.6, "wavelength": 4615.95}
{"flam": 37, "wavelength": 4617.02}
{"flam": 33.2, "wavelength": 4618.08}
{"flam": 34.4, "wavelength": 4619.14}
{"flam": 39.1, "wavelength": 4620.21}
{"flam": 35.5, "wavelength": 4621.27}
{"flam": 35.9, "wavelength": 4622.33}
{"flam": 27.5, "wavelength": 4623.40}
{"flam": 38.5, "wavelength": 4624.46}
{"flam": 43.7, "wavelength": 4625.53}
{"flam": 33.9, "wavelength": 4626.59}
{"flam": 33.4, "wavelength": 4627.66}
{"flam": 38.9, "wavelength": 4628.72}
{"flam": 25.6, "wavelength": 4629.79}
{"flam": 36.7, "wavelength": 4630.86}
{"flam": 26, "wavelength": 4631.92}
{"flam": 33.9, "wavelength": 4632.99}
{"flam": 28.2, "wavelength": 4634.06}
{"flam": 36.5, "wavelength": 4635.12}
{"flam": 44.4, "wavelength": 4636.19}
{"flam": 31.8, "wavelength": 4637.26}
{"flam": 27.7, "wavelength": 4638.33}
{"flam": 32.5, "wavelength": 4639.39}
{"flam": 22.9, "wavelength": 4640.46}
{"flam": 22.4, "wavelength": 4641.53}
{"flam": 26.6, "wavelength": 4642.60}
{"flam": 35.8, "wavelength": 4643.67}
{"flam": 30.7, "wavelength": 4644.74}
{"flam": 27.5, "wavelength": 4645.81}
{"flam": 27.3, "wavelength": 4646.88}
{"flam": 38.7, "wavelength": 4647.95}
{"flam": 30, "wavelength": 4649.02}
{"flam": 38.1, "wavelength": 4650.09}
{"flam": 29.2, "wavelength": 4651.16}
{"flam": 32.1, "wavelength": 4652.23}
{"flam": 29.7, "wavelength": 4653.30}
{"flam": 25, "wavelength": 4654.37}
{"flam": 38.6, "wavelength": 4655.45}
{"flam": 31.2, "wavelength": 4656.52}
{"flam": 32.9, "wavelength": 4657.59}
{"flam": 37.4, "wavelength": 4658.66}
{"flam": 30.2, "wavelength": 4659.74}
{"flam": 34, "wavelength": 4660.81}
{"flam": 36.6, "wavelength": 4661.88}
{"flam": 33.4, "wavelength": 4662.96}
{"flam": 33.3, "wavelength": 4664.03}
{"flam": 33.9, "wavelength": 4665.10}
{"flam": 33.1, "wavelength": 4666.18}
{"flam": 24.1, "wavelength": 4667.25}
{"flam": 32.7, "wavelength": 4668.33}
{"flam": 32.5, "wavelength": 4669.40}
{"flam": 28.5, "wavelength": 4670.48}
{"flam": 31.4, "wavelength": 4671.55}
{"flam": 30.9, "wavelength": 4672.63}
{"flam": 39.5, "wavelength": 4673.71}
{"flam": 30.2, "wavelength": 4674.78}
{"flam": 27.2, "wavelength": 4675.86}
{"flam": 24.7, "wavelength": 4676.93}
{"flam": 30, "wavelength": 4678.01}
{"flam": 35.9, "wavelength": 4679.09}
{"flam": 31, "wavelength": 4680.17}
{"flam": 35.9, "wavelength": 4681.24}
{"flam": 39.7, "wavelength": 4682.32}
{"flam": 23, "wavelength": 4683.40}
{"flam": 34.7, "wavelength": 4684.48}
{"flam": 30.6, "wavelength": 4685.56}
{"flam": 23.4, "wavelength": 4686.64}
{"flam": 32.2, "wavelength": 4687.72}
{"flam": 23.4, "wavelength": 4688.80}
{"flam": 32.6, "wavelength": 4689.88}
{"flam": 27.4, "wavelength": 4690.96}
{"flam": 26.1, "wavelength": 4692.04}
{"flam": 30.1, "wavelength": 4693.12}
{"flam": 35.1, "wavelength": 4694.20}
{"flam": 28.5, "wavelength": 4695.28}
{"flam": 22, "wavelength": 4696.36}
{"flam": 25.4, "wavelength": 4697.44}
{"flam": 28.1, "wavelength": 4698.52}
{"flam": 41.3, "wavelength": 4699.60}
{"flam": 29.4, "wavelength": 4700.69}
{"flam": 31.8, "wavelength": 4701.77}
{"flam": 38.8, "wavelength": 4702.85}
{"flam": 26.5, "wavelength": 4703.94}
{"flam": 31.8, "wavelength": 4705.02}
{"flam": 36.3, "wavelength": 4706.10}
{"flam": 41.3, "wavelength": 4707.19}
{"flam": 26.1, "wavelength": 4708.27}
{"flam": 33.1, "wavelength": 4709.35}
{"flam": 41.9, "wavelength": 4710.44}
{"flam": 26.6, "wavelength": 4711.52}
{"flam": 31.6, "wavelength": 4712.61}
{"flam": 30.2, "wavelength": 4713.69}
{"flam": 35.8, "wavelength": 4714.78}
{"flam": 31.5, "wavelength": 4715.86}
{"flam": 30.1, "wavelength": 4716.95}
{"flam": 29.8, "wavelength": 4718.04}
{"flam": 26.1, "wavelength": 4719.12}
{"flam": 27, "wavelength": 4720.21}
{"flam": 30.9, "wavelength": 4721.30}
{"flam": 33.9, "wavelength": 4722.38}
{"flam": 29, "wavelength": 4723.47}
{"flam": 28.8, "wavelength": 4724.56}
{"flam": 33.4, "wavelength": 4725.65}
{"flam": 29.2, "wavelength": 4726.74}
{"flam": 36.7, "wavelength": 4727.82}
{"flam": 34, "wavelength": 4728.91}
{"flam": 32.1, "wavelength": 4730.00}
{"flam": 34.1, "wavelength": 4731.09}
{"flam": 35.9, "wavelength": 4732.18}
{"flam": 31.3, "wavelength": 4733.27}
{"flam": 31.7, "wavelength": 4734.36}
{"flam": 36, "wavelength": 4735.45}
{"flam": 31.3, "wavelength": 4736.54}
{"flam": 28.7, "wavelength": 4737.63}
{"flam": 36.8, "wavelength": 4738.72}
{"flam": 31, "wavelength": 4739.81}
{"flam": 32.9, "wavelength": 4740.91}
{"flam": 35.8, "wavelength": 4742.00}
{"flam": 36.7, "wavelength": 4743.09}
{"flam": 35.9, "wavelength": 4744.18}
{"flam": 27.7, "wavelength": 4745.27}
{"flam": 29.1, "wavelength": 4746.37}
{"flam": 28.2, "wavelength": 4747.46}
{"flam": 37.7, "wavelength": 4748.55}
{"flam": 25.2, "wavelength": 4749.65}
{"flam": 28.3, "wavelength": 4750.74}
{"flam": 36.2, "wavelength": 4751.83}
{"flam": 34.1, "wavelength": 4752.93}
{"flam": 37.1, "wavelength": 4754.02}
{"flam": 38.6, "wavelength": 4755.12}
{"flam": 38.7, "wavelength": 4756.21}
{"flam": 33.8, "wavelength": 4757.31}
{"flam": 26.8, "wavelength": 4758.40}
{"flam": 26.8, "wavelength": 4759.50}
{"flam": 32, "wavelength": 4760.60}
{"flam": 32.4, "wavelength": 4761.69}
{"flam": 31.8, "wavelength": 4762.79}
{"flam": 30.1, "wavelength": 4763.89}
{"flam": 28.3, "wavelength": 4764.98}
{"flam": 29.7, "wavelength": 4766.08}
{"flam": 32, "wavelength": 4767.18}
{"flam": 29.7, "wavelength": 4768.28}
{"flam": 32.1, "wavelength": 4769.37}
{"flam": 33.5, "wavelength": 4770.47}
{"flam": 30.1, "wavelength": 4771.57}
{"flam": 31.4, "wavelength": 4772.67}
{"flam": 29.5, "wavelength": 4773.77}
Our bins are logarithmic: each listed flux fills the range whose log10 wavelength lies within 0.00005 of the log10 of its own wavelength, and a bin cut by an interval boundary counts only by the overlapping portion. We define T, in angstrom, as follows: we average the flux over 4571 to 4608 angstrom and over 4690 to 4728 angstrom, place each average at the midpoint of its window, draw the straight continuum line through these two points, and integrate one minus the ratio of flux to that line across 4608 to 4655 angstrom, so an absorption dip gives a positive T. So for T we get -2.03 angstrom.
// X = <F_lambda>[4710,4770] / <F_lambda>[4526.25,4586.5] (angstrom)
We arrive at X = 1.0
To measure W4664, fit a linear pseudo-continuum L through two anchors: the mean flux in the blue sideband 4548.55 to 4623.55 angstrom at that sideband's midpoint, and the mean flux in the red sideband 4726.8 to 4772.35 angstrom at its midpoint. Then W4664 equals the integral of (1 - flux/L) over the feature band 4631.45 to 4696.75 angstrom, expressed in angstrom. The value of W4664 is 3.2 angstrom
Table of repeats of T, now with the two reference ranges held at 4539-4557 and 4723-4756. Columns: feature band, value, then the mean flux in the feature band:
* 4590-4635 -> -2.0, 33.7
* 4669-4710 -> 2.0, 31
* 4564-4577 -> -0.8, 33.9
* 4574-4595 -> 0.2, 31.7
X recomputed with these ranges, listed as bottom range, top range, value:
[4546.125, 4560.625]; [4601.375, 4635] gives 1.07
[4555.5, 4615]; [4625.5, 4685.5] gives 0.98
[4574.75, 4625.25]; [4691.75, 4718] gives 0.96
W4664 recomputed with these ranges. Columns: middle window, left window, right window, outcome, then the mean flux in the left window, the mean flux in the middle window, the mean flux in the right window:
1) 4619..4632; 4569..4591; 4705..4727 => -1.20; 32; 34.8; 31.7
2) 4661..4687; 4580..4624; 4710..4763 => 0.78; 32.9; 31.6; 32.3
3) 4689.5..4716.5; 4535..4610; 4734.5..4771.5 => 0.55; 32.2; 31.6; 32.2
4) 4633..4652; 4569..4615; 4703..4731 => 0.59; 32.5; 31.3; 31.9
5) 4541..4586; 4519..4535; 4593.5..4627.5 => 0.40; 30.9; 32.1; 34.3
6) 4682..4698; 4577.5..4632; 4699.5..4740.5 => 1.85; 33.3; 28.8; 32.3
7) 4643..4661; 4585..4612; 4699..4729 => 0.23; 32.9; 32.2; 32.2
